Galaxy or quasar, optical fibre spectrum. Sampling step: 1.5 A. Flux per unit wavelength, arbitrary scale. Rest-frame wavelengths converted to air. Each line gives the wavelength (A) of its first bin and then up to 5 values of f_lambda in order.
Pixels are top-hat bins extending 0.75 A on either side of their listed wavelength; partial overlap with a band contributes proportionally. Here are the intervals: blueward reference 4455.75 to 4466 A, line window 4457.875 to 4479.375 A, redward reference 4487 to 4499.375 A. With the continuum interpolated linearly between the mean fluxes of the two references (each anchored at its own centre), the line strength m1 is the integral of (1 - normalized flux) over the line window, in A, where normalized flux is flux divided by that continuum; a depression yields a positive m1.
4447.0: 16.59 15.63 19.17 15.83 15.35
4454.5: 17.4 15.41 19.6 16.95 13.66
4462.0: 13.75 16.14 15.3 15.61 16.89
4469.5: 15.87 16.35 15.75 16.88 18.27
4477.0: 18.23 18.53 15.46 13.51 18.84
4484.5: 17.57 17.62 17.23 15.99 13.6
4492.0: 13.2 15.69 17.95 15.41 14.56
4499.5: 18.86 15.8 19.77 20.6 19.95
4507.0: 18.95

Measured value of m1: -0.8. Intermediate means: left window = 15.8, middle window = 16.4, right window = 15.6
